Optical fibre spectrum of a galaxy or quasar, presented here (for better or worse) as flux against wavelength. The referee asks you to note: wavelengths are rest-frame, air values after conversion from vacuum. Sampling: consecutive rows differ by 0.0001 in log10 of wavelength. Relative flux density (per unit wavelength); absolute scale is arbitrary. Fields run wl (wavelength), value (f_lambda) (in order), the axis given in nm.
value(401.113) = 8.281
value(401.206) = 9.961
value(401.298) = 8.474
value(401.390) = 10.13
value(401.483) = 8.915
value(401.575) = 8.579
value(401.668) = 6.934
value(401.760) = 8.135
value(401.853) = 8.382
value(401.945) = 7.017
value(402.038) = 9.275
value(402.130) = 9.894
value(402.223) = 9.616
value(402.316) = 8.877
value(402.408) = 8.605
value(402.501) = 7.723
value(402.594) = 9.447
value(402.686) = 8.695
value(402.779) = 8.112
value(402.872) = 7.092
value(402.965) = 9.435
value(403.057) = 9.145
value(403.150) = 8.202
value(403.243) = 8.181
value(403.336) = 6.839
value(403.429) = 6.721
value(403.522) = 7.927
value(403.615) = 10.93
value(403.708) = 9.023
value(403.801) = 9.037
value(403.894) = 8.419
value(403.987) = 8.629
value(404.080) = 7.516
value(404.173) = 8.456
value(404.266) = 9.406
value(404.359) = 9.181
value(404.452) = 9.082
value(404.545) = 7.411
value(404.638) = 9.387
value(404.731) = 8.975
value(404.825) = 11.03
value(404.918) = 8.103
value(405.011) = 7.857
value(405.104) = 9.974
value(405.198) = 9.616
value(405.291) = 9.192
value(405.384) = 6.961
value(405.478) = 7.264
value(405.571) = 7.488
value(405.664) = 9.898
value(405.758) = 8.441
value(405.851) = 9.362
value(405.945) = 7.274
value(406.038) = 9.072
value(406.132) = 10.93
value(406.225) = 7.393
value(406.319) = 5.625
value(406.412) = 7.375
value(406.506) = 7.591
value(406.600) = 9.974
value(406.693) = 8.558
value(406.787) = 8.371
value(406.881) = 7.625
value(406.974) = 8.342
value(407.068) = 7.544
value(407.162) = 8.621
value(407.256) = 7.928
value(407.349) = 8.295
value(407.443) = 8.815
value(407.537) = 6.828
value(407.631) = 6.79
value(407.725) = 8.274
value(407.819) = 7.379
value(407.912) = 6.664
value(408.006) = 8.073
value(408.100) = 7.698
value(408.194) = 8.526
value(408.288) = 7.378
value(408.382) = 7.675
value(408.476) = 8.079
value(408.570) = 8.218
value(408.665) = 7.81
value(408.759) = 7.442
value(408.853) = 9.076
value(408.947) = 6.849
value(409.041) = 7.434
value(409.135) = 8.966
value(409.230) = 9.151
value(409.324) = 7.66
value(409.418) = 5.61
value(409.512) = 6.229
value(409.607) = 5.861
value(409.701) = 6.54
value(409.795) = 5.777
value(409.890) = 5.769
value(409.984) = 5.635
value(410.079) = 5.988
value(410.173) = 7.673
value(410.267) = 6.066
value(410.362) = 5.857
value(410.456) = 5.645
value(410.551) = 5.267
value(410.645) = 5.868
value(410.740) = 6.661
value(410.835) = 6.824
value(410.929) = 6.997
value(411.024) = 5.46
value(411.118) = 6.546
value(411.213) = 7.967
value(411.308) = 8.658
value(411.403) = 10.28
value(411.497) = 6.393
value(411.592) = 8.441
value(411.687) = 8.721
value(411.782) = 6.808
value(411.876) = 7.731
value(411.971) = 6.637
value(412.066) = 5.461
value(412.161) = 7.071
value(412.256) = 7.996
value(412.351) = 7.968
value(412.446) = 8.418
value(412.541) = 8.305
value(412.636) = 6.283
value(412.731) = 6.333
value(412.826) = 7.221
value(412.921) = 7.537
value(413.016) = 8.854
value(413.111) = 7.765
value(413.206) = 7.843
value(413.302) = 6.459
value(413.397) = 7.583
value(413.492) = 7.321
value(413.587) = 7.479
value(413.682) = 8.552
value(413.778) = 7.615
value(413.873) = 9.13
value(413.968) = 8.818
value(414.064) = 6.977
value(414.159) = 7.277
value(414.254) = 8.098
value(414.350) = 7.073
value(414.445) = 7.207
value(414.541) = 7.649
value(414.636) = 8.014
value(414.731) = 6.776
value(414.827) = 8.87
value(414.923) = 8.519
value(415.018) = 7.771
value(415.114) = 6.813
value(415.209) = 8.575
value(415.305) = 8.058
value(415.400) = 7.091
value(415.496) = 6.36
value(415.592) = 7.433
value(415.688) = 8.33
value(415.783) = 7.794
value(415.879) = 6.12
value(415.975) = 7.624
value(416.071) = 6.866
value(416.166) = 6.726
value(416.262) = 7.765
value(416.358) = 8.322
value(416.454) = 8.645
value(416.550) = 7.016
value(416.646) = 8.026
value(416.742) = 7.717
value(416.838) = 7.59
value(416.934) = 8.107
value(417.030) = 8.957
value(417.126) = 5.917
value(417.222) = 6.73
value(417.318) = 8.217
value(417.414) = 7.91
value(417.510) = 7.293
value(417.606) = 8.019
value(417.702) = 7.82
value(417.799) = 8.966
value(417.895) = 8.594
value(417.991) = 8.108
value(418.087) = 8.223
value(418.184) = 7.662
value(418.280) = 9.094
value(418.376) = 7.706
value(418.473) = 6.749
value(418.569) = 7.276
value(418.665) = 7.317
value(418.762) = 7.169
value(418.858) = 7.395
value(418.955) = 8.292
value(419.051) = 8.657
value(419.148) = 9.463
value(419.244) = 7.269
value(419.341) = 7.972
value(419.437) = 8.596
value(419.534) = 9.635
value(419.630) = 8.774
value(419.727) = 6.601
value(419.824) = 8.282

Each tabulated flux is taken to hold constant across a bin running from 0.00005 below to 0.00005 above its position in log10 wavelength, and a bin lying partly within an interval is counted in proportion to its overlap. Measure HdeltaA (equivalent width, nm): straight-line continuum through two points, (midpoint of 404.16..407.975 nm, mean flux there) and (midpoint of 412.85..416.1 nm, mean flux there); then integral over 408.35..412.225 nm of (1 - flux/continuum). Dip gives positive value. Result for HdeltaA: 0.46 nm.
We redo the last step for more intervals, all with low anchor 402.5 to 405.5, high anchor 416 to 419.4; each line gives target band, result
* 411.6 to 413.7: 0.16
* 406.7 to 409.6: 0.21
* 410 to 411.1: 0.27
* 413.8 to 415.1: 0.03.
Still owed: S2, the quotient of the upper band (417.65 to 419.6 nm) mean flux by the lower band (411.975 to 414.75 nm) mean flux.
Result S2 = 1.1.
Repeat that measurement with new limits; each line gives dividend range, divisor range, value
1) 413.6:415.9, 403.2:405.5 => 0.90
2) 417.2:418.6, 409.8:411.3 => 1.25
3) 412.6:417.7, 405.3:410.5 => 1.00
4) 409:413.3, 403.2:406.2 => 0.82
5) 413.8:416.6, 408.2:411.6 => 1.08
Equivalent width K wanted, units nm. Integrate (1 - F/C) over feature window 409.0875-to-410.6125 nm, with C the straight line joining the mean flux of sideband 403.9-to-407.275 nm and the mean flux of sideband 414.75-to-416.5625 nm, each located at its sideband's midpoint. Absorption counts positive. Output 0.31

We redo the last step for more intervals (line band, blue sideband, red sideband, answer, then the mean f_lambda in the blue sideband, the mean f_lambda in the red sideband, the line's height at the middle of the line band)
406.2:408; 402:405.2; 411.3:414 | 0.11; 8.72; 7.69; 8.33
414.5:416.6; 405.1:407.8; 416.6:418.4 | 0.10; 8.22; 7.93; 7.98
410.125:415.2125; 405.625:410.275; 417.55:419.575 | 0.30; 7.69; 8.08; 7.87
